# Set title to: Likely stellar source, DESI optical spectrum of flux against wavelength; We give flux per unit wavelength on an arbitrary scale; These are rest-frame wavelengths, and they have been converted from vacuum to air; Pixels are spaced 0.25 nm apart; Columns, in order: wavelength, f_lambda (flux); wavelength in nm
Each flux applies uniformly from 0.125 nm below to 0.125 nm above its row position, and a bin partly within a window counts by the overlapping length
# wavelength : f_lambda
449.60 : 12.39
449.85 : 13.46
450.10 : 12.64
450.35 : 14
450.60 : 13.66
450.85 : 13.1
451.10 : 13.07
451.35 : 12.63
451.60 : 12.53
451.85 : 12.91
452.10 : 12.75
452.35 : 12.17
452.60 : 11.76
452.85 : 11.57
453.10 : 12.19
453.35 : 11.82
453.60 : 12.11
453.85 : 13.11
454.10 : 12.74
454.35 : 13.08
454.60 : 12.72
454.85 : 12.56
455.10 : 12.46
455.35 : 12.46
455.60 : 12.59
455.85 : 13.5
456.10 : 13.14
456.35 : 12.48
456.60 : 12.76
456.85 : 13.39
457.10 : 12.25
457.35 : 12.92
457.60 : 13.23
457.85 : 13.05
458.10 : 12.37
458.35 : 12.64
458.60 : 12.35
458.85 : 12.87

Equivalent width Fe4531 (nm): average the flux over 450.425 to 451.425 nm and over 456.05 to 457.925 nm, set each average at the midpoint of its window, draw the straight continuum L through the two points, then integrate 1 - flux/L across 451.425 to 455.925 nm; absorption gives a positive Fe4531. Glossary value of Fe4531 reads 0.192 nm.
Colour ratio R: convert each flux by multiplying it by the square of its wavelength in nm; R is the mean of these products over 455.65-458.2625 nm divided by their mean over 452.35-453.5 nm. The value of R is 1.1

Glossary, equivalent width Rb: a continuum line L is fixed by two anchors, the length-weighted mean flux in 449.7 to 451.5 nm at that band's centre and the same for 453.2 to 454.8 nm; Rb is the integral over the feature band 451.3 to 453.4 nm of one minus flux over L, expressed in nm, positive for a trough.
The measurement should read 0.10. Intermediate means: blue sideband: 13.2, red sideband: 12.6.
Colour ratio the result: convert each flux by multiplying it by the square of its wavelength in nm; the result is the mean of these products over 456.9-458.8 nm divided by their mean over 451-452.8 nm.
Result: 1.04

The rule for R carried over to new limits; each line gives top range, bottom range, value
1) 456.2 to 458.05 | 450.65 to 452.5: 1.03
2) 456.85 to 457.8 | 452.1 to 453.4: 1.10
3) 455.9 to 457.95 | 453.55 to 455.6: 1.03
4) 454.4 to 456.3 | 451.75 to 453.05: 1.06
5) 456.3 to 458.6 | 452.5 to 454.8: 1.05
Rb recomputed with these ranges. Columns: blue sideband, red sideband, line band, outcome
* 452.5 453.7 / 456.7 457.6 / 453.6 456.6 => -0.09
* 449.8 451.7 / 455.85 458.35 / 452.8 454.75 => 0.08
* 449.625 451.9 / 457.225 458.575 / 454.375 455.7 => 0.03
